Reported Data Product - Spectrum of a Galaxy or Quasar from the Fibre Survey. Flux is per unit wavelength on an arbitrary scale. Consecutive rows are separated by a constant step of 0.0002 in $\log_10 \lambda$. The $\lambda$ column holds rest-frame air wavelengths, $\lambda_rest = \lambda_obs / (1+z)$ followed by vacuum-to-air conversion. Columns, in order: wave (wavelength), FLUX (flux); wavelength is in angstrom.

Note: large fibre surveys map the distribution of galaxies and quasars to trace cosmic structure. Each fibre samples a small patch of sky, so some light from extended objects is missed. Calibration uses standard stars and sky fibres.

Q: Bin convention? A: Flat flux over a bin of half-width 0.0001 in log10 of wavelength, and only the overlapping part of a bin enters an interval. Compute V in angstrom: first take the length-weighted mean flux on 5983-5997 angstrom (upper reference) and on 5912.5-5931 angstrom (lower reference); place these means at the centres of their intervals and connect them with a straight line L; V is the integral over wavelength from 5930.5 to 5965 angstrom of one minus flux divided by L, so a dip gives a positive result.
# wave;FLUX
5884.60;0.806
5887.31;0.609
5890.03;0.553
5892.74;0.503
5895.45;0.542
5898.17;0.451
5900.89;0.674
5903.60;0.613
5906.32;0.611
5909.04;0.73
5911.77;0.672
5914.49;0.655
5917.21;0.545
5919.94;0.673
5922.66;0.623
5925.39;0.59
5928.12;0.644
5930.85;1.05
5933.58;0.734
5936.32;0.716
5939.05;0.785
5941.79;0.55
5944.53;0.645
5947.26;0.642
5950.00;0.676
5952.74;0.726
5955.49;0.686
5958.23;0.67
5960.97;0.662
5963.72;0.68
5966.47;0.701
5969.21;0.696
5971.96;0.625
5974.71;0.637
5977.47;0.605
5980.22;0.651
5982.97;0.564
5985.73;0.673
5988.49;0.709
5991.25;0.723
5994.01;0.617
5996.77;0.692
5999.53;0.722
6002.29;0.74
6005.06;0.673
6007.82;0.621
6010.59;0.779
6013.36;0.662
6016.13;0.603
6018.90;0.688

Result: -1.89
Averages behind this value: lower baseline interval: 0.659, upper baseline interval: 0.67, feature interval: 0.699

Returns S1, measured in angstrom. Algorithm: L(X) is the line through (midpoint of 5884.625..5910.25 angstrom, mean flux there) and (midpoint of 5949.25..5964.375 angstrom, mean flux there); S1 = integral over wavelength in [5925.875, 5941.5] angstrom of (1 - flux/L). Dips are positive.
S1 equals -2.6 angstrom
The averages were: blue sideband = 0.598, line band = 0.758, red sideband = 0.684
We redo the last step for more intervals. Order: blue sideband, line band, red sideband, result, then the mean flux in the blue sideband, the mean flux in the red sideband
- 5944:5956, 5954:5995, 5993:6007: 1.30 angstrom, 0.676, 0.688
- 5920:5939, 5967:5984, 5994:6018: 1.60 angstrom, 0.727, 0.683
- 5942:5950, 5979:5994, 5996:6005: 0.73 angstrom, 0.636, 0.713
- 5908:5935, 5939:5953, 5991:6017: 0.68 angstrom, 0.691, 0.683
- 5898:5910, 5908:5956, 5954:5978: -3.02 angstrom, 0.629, 0.665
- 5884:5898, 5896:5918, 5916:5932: 0.42 angstrom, 0.579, 0.684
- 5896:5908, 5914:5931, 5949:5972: -0.98 angstrom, 0.588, 0.684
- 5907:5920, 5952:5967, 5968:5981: -0.96 angstrom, 0.651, 0.642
